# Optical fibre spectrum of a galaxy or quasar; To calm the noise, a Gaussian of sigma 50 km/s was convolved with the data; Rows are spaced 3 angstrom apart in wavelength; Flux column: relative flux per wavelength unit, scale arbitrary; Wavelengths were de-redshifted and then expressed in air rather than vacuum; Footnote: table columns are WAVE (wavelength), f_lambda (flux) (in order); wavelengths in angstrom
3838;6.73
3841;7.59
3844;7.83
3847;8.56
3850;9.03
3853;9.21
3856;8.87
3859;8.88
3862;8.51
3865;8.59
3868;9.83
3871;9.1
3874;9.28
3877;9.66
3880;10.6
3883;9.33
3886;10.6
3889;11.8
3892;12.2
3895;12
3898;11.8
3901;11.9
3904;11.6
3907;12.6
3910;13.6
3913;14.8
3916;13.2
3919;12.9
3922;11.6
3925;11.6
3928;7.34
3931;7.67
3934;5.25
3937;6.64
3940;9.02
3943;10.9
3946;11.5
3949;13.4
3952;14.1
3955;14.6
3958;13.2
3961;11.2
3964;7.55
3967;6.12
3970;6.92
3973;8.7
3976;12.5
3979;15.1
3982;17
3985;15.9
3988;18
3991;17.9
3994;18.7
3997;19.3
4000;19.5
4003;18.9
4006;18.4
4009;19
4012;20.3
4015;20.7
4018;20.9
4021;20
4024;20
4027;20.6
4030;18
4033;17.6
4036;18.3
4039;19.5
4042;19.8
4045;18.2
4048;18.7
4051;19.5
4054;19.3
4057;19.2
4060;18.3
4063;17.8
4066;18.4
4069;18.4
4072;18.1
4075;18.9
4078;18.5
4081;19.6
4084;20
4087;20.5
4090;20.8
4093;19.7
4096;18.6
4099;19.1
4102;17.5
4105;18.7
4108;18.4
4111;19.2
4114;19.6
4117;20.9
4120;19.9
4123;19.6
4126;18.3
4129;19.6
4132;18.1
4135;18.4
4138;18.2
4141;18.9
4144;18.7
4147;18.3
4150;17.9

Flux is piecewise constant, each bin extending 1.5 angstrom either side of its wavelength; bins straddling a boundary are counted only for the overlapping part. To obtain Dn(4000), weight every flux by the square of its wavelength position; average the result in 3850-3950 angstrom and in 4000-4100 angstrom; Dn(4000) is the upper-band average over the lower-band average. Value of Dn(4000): 1.98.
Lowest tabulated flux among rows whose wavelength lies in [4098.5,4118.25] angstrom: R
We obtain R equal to 17.5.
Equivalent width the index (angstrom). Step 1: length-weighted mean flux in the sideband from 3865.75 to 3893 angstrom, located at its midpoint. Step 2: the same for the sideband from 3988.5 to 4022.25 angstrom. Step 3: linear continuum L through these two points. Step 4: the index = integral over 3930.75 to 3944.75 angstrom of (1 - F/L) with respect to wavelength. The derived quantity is 6.29 angstrom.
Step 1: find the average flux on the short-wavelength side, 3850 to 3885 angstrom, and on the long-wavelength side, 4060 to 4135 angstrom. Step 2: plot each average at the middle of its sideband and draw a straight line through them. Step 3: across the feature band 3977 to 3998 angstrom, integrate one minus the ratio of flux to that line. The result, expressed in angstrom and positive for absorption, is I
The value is -4.2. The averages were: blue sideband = 9.27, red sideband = 19.1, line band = 17.3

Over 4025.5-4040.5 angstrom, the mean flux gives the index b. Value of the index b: 18.8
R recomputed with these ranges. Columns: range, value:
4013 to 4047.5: 17.6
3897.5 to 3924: 11.6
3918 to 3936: 5.25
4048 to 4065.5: 17.8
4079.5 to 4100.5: 18.6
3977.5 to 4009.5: 15.1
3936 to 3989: 6.12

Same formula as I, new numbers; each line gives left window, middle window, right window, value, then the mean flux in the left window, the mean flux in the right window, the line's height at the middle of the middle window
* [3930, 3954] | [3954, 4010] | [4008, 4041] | 0.7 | 9.95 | 19.5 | 14.6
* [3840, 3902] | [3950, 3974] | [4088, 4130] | 5.3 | 9.77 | 19.3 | 13.4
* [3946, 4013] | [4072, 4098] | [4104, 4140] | -2.2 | 14.7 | 19.1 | 17.9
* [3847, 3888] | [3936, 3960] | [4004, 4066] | 4.0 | 9.35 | 19.2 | 14.1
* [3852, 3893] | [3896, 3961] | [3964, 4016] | 5.8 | 9.72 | 15.8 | 12.6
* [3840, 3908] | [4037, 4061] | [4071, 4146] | -3.3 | 9.97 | 19.1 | 16.8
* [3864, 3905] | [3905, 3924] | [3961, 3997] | -2.6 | 10.6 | 13.3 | 11.5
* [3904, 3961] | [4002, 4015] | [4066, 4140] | -4.0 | 11.3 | 19.1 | 14.8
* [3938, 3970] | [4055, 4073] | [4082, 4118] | -1.2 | 10.9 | 19.4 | 17.3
